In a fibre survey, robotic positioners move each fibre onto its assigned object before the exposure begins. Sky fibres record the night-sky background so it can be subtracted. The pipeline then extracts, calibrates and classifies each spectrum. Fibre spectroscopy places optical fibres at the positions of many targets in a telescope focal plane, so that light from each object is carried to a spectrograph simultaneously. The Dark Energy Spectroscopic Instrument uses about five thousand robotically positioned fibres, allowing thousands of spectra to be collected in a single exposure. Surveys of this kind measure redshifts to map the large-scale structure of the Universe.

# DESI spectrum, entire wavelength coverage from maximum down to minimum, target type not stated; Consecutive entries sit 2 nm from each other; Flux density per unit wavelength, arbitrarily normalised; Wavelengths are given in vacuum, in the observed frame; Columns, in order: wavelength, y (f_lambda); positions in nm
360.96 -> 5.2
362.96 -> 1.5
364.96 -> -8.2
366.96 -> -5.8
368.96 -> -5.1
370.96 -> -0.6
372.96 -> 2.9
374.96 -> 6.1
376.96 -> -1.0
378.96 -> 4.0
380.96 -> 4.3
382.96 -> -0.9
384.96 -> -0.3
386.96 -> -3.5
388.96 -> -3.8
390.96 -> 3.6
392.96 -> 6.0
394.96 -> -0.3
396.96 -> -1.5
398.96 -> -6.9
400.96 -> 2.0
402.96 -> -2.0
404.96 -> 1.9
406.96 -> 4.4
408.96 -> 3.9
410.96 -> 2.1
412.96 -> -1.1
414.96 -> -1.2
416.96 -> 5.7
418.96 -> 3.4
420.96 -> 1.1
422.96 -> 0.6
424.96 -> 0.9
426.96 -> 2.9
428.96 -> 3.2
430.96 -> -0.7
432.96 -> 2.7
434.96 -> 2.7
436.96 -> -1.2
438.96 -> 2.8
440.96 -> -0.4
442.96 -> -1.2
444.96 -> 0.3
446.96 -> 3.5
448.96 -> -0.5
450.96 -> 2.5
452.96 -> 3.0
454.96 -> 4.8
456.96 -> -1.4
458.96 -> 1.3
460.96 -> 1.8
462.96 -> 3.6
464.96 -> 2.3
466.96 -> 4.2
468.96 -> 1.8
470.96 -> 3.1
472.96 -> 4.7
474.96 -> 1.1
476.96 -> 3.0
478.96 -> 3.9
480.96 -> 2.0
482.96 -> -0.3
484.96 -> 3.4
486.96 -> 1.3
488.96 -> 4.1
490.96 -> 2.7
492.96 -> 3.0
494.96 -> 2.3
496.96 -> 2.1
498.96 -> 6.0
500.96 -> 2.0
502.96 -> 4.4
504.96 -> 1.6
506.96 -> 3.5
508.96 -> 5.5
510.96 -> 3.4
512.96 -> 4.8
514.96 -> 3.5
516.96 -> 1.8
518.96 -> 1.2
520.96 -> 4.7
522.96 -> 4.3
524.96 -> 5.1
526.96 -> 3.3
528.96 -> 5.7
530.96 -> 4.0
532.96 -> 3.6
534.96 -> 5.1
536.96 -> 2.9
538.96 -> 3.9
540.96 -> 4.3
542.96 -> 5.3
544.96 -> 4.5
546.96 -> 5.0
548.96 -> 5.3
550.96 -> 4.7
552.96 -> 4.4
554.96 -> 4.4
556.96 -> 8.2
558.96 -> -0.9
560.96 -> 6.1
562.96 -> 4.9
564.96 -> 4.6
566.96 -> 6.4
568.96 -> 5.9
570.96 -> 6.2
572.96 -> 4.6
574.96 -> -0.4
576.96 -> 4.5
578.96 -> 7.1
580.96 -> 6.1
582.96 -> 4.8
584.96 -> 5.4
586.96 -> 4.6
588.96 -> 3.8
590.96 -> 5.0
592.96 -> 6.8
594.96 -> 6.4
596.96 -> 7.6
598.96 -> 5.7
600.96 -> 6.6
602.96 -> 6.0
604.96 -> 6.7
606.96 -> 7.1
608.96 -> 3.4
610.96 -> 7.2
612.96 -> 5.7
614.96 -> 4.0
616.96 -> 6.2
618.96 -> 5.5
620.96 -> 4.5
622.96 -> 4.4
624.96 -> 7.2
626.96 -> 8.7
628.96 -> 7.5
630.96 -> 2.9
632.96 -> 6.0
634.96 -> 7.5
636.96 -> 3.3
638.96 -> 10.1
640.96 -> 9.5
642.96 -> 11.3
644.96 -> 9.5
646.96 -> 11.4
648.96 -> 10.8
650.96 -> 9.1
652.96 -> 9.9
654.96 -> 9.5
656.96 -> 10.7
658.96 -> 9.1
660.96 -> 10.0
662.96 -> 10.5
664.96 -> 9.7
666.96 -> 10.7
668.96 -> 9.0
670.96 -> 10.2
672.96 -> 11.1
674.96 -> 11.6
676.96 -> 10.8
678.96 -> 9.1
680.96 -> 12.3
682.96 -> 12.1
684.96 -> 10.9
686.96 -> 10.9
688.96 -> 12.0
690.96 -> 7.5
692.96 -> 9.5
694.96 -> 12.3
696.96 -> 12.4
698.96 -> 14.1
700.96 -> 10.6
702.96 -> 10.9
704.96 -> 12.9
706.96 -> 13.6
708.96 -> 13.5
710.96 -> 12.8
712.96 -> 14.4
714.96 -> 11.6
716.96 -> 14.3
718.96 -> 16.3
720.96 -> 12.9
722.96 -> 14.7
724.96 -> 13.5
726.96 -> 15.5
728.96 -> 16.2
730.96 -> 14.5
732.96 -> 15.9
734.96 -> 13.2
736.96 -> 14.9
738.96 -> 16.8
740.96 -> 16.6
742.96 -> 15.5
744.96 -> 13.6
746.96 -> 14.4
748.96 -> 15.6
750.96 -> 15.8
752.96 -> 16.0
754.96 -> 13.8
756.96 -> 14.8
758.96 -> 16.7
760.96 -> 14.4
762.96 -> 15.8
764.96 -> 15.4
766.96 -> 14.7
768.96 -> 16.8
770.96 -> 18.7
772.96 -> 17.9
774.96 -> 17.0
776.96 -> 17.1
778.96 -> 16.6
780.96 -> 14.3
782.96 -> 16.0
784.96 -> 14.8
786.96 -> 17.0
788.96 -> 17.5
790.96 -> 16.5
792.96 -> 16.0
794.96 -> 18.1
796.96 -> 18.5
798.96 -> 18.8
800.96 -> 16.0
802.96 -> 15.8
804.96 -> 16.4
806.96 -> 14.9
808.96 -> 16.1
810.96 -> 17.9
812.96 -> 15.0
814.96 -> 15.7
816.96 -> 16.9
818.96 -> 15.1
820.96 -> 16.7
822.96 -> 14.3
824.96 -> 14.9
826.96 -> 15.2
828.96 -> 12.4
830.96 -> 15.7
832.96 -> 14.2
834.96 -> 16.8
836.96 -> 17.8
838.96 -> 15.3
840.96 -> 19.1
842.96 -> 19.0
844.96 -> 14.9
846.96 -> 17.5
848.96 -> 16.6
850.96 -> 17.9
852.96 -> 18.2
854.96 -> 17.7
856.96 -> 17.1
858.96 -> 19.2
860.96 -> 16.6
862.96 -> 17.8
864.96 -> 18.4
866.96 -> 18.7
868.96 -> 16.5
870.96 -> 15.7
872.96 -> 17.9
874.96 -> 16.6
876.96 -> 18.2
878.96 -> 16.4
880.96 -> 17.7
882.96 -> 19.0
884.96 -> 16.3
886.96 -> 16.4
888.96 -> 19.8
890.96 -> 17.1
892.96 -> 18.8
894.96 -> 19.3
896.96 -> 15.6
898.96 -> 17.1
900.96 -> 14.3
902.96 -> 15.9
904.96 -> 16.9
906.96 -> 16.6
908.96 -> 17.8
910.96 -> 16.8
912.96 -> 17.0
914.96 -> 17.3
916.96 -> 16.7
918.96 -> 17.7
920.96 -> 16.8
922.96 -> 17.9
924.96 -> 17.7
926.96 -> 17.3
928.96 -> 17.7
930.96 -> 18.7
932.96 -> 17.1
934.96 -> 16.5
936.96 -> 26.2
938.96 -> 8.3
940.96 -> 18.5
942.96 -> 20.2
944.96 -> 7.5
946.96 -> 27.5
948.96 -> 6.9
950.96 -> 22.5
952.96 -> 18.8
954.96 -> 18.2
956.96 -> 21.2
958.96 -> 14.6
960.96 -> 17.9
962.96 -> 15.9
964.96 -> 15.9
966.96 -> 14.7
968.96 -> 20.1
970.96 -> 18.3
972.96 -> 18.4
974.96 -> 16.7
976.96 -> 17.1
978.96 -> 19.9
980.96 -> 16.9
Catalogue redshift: 0.604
